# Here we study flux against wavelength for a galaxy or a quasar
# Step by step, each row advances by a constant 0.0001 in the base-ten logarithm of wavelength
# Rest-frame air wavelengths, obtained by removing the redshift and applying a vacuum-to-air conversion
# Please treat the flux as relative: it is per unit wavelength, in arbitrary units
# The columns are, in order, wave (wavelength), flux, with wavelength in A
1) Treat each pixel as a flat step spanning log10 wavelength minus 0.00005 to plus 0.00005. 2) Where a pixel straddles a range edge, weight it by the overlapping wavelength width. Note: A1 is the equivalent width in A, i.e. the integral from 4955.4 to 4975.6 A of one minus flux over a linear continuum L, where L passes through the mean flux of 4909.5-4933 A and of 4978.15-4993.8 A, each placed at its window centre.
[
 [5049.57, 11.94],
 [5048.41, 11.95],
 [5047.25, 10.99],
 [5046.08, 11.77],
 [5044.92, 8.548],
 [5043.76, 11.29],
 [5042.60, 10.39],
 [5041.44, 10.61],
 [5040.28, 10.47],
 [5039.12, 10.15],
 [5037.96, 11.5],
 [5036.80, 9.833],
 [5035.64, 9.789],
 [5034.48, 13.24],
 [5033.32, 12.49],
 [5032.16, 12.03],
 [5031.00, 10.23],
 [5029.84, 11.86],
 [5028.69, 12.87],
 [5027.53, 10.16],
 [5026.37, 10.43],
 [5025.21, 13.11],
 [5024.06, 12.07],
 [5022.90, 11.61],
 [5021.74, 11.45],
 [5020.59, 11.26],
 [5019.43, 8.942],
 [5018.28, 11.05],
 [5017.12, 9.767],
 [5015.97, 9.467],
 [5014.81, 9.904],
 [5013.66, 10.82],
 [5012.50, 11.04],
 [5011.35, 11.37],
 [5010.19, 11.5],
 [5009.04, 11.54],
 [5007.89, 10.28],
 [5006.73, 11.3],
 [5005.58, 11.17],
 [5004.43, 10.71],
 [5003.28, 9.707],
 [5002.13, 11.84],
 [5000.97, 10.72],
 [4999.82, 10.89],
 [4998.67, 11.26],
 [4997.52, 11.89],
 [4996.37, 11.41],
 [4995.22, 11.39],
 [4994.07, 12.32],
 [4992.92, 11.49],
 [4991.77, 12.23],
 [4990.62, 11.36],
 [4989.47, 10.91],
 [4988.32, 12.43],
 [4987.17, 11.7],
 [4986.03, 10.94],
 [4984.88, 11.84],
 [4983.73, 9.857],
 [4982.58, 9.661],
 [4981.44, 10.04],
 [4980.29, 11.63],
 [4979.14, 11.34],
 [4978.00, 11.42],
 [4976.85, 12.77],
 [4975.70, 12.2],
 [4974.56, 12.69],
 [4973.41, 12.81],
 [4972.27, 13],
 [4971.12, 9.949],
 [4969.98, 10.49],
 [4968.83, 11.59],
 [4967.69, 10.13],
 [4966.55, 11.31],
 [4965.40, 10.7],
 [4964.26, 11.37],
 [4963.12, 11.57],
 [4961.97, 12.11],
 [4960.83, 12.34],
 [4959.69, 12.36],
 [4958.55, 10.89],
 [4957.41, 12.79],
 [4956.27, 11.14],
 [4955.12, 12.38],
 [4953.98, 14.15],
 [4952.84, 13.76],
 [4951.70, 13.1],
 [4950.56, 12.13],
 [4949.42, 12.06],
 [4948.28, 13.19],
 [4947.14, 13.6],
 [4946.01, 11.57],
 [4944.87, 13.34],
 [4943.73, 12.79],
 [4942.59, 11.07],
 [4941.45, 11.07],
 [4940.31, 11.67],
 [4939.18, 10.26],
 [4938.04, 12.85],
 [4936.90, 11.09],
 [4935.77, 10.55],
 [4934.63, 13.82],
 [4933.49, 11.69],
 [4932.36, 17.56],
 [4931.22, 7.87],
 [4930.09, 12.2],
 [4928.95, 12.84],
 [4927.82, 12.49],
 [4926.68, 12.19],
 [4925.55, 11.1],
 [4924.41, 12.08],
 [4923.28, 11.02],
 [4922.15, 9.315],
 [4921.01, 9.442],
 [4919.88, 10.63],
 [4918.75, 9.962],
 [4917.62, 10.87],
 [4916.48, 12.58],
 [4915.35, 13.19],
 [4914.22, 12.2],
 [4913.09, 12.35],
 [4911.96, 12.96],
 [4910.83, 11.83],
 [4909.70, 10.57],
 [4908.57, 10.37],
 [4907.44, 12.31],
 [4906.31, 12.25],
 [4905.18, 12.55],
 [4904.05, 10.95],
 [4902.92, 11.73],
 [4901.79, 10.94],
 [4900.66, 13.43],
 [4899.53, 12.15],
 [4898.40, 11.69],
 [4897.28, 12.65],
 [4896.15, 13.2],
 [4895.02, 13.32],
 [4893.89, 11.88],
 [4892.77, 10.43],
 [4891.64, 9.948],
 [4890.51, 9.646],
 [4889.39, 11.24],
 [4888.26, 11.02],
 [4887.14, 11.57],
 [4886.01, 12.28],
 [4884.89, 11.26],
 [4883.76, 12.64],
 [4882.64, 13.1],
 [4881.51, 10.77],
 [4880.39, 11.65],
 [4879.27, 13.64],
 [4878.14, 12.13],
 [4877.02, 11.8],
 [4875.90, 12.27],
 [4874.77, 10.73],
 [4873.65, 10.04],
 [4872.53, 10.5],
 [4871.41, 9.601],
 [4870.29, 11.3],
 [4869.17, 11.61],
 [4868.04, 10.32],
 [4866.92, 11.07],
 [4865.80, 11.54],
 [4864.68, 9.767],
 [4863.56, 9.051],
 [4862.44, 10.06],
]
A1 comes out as -0.5 A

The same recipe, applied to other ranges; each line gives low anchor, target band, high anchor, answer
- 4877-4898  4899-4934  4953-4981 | 0.2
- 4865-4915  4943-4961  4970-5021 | -2.0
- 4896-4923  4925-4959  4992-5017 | -2.4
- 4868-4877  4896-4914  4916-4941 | -1.1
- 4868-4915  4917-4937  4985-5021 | -0.1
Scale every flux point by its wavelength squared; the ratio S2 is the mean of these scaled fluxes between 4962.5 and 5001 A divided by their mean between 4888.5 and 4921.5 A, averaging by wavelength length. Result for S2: 1.01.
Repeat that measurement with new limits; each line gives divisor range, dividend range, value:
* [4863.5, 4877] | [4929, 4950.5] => 1.16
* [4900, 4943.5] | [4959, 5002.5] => 1.00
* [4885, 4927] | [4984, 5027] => 1.00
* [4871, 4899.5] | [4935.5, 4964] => 1.08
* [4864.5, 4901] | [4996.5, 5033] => 1.01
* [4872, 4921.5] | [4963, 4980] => 1.02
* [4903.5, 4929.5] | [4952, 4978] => 1.05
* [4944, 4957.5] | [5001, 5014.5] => 0.88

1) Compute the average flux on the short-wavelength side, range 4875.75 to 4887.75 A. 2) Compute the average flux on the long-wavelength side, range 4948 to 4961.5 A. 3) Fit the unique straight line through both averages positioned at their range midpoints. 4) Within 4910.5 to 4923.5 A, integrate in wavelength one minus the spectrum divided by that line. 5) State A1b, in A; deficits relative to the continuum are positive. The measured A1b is 1.0 A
